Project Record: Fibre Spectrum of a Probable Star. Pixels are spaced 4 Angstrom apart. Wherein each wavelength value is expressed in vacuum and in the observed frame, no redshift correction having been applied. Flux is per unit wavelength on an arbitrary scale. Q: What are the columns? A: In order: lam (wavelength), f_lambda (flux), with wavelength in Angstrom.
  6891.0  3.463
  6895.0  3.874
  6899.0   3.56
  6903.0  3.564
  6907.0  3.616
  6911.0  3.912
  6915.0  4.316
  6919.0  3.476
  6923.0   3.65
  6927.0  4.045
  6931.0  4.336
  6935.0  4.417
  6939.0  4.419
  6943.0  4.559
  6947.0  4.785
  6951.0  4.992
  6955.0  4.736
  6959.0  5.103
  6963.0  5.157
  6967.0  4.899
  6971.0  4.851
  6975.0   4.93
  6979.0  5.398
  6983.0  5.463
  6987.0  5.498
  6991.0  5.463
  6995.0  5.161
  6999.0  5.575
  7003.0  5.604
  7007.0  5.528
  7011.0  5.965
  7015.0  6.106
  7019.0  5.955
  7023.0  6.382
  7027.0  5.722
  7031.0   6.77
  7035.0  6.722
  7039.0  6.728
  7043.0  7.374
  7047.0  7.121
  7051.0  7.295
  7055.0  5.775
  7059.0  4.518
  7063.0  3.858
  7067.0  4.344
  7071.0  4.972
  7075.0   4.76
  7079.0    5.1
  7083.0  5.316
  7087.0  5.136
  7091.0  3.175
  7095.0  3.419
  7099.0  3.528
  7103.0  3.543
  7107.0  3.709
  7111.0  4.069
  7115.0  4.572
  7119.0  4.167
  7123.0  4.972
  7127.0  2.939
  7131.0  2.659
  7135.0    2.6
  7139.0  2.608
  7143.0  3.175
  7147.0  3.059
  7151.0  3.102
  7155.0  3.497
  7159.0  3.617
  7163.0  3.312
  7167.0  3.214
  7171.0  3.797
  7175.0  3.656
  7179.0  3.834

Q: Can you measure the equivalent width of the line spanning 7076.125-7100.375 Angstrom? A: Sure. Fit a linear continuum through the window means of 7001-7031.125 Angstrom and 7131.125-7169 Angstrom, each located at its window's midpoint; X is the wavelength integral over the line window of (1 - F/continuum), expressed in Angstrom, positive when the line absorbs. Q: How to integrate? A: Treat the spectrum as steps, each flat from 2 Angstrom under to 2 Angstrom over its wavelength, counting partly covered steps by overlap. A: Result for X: 0.7 Angstrom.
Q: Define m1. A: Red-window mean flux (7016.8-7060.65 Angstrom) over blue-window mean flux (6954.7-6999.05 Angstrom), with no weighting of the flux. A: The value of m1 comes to 1.24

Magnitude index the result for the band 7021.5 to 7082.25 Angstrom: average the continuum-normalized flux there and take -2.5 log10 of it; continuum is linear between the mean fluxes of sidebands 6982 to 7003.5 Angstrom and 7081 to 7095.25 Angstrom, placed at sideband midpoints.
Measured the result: -0.21 mag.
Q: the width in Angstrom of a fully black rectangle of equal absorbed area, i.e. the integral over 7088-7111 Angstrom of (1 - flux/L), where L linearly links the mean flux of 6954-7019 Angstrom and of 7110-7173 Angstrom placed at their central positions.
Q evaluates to 2.13 Angstrom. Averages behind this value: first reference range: 5.37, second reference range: 3.45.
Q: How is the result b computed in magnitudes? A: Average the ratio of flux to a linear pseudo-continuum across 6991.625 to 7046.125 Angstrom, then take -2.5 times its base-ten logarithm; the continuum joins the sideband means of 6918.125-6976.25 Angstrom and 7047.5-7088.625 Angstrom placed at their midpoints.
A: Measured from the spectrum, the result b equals -0.23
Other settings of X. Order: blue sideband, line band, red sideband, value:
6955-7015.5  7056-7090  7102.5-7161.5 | -4.1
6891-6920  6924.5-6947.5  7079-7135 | -3.7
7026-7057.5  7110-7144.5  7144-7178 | 6.7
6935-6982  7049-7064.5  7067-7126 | -3.3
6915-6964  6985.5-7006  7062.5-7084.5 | -3.9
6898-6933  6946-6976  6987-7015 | -1.1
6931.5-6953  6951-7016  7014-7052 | 2.3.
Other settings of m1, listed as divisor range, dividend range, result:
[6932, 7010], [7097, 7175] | 0.69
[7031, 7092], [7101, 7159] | 0.63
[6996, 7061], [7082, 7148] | 0.59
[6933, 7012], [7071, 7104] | 0.84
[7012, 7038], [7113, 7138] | 0.57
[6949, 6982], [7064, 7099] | 0.89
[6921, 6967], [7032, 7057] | 1.49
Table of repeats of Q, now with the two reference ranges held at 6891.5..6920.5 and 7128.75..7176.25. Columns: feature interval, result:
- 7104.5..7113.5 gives -1.7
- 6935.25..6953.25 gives -4.9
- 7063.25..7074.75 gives -4.0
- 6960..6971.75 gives -4.5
